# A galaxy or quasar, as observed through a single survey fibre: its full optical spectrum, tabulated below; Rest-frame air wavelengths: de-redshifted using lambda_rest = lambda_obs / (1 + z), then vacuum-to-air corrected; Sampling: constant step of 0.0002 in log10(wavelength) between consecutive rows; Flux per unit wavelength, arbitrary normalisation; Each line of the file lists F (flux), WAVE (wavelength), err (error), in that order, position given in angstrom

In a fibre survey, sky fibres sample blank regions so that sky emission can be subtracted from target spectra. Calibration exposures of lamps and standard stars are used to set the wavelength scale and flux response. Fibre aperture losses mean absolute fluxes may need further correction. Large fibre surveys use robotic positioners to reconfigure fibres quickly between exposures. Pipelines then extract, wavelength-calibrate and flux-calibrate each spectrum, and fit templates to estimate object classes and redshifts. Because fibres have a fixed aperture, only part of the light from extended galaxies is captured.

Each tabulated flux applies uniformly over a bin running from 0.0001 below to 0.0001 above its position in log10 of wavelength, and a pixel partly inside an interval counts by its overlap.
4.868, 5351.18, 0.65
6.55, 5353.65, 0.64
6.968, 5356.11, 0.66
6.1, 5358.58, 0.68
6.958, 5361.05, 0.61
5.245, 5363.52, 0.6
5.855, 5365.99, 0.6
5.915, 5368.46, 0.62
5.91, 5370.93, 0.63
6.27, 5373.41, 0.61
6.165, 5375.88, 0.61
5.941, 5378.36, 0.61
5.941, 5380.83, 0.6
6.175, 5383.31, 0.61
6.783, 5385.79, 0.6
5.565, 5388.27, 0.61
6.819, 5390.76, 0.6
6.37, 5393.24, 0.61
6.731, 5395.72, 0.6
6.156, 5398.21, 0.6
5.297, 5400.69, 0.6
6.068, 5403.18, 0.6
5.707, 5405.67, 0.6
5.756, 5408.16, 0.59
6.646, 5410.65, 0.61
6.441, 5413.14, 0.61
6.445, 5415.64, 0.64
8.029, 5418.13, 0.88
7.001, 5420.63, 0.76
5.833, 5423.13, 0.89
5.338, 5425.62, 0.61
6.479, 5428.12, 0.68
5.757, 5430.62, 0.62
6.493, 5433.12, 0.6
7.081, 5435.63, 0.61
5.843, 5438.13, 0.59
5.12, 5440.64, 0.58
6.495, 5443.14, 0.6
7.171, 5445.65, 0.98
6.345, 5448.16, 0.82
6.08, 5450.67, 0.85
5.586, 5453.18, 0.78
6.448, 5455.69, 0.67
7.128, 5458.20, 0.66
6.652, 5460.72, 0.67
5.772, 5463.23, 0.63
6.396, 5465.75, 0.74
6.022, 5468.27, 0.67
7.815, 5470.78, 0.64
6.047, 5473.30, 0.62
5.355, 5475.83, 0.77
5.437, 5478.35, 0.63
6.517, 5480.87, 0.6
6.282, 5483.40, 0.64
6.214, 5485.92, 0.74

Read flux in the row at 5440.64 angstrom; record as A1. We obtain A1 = 5.12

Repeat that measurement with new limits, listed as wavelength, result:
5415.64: 6.445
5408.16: 5.756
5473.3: 6.047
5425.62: 5.338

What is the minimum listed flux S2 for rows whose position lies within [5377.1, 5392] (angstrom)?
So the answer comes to 5.565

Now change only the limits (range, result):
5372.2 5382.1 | 5.941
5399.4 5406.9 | 5.297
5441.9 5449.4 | 6.345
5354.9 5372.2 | 5.245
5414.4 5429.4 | 5.338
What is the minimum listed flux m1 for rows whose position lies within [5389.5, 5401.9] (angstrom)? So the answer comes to 5.297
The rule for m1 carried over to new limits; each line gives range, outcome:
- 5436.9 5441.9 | 5.12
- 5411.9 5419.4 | 6.441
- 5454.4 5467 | 5.772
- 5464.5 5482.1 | 5.355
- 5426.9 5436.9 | 5.757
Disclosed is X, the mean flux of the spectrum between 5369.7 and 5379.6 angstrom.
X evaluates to 6.07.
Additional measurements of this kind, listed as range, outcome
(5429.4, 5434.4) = 6.12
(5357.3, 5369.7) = 6.02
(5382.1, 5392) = 6.33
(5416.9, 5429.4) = 6.53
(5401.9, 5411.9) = 6.04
